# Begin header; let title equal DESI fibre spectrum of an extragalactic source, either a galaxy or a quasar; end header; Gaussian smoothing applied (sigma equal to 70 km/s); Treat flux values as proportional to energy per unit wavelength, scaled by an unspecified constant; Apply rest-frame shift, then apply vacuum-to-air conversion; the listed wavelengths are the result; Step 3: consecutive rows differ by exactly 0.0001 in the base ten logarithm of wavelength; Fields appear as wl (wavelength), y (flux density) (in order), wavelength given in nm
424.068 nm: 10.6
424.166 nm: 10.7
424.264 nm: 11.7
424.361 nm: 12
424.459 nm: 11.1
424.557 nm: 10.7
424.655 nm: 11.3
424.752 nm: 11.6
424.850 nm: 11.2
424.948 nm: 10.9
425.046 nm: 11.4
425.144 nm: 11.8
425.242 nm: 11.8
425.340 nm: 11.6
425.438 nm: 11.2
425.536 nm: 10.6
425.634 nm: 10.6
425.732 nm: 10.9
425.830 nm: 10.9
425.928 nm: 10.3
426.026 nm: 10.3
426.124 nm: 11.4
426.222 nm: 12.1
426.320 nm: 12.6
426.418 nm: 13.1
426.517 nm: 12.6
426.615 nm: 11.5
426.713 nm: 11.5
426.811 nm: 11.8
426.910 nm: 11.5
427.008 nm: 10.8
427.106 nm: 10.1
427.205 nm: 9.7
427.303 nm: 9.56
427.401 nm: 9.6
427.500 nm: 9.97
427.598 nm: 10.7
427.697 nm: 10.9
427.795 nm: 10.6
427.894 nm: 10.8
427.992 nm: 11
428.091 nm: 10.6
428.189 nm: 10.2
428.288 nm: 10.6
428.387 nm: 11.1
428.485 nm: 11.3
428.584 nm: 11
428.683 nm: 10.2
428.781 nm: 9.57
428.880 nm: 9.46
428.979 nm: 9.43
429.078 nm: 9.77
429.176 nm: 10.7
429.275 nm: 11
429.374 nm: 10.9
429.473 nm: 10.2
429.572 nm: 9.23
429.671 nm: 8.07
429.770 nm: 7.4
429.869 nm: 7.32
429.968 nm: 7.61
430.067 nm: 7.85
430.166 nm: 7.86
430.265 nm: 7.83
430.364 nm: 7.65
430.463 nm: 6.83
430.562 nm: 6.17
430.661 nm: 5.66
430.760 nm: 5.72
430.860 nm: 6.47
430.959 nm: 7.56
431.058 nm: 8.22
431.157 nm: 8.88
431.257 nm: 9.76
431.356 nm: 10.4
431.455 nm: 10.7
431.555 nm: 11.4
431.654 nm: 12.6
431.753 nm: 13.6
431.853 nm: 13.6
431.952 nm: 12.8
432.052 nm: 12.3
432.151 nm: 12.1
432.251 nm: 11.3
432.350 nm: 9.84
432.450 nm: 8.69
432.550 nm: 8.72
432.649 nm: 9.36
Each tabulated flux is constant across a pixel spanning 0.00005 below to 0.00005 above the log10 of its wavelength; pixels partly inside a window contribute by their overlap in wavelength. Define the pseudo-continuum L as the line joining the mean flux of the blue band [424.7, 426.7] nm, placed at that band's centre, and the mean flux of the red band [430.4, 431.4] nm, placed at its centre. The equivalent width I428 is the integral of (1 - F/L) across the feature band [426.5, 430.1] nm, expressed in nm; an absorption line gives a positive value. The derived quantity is -0.25 nm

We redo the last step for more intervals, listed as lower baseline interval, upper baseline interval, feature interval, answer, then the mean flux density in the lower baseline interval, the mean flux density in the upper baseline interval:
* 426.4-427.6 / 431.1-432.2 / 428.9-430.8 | 0.51 nm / 10.9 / 11.6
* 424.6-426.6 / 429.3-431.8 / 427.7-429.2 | -0.09 nm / 11.4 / 8.66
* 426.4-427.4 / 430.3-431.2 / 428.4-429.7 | -0.19 nm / 11.1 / 7.02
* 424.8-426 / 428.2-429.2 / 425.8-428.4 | -0.07 nm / 11.1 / 10.3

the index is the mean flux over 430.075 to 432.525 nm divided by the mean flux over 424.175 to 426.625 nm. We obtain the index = 0.8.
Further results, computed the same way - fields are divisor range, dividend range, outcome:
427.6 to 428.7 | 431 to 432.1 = 1.05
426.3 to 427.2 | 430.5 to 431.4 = 0.66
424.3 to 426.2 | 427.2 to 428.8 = 0.94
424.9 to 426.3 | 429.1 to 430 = 0.83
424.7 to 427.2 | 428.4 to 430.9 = 0.76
